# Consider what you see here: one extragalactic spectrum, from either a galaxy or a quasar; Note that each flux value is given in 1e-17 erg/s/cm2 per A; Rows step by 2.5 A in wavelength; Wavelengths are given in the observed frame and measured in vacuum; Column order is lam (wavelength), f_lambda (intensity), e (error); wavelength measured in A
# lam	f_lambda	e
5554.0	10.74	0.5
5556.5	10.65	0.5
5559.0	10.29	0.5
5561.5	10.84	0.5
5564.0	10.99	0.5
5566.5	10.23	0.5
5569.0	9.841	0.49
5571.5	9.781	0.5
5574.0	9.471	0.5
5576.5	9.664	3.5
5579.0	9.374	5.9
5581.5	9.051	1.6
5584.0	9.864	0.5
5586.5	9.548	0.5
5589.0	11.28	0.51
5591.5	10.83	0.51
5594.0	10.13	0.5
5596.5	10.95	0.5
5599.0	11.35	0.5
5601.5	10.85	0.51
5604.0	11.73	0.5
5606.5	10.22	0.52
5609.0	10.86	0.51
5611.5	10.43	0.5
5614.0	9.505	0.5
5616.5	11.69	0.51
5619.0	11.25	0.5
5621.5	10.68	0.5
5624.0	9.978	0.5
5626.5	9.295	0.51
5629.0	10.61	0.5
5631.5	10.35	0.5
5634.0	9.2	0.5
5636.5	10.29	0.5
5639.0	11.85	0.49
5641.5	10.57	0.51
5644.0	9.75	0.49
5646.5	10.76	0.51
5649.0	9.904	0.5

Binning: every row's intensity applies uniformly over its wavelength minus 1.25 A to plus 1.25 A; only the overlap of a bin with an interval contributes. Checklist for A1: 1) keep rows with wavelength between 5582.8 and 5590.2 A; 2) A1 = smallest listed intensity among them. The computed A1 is 9.548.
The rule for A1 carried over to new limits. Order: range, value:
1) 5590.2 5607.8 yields 10.13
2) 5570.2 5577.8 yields 9.471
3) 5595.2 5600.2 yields 10.95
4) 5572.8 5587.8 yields 9.051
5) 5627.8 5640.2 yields 9.2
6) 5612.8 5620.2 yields 9.505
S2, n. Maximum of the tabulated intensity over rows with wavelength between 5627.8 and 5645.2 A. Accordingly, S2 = 11.85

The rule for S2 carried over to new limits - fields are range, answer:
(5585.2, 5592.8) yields 11.28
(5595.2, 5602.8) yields 11.35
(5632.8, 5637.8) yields 10.29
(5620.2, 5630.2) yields 10.68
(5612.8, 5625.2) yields 11.69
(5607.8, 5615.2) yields 10.86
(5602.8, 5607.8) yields 11.73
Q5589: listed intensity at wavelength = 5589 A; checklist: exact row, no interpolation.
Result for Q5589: 11.28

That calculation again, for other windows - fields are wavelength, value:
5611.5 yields 10.43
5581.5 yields 9.051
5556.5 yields 10.65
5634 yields 9.2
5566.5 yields 10.23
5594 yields 10.13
